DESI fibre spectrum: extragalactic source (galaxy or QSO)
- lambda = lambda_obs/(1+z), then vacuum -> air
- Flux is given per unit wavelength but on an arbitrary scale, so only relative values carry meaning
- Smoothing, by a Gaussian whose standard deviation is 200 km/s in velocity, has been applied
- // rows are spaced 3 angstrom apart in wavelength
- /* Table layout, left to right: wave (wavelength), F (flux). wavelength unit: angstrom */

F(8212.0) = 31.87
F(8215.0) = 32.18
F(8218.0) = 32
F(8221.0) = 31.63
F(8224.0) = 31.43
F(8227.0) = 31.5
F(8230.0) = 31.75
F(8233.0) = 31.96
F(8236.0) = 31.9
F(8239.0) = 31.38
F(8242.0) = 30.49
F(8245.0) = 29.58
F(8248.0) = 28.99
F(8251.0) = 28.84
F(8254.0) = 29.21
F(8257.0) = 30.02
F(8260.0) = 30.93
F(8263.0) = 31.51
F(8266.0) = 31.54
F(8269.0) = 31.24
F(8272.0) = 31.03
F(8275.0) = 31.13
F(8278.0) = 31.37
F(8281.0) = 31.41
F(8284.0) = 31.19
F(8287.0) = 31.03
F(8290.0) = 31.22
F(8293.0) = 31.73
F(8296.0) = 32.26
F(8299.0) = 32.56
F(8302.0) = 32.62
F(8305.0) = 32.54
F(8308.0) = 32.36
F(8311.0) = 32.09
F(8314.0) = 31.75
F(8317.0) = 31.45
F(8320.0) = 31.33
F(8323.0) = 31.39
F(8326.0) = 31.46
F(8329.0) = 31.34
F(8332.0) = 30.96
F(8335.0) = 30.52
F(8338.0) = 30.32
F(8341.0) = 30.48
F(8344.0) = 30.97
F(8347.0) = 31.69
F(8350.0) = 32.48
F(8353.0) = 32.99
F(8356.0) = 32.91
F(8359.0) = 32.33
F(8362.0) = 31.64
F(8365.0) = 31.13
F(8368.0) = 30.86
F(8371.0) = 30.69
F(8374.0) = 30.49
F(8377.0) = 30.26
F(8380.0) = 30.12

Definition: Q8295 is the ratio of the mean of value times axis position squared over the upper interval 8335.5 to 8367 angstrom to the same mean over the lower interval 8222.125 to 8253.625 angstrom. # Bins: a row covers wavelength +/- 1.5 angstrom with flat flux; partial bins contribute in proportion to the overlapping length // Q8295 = 1.06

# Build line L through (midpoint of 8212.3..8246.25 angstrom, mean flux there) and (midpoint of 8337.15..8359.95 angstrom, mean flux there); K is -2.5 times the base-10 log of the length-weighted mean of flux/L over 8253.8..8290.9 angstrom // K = 0.02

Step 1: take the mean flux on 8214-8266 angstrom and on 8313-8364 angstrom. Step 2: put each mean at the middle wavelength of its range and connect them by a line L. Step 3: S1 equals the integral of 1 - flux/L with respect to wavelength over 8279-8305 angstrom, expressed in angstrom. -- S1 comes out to -0.5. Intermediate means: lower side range 30.9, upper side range 31.5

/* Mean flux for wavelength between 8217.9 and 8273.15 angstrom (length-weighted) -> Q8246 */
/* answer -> 30.9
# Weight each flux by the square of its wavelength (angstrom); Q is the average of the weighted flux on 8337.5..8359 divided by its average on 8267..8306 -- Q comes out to 1.02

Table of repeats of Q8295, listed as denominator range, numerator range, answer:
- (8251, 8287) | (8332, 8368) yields 1.04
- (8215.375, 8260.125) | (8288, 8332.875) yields 1.05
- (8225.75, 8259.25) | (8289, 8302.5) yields 1.06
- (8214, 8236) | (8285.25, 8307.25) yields 1.02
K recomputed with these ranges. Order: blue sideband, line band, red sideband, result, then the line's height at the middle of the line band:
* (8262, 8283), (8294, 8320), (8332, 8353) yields -0.03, 31.3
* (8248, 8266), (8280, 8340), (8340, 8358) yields -0.01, 31.2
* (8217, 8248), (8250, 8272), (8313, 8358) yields 0.03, 31.3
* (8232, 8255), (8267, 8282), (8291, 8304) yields 0.01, 31.4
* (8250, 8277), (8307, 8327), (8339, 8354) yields -0.01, 31.3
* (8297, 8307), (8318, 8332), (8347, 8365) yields 0.04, 32.4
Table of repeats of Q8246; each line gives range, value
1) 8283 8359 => 31.7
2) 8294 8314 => 32.3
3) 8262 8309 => 31.7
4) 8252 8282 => 30.9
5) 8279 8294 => 31.3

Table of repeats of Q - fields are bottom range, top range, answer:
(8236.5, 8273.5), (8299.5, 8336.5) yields 1.06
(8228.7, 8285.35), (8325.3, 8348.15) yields 1.02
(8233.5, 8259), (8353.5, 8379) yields 1.07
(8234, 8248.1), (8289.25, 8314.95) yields 1.06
